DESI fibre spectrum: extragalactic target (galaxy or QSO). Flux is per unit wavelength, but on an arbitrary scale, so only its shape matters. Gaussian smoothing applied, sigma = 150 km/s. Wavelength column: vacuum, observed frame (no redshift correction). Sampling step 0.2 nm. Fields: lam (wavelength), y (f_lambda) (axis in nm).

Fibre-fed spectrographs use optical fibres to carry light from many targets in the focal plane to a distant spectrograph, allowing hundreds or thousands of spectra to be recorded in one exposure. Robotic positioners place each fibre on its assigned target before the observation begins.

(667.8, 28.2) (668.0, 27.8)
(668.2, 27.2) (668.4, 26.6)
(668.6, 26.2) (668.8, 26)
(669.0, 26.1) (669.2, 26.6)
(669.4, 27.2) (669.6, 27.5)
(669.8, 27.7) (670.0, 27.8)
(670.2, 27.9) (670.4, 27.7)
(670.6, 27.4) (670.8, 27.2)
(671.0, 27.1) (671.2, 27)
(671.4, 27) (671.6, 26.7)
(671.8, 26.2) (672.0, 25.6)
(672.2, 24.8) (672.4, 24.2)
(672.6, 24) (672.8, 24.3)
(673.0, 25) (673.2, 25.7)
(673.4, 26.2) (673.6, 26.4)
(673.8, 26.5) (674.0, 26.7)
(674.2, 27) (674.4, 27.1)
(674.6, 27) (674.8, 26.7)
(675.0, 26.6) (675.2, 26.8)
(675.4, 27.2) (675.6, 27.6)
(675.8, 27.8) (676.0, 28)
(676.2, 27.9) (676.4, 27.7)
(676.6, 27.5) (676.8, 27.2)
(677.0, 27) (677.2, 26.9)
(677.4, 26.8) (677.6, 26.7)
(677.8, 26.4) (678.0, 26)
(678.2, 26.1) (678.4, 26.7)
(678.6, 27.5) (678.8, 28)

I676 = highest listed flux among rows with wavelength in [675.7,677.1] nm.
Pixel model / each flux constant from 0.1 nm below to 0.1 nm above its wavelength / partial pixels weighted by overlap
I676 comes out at 28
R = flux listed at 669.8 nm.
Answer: 27.7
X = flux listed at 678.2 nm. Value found 26.1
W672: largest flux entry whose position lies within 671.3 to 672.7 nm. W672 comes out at 27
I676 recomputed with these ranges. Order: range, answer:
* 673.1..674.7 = 27.1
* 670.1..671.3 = 27.9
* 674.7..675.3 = 26.8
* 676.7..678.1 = 27.2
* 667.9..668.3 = 27.8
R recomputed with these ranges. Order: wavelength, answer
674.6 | 27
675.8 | 27.8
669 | 26.1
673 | 25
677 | 27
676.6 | 27.5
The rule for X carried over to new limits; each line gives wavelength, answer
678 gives 26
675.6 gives 27.6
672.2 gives 24.8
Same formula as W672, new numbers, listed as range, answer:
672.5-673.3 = 25.7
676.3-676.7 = 27.7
